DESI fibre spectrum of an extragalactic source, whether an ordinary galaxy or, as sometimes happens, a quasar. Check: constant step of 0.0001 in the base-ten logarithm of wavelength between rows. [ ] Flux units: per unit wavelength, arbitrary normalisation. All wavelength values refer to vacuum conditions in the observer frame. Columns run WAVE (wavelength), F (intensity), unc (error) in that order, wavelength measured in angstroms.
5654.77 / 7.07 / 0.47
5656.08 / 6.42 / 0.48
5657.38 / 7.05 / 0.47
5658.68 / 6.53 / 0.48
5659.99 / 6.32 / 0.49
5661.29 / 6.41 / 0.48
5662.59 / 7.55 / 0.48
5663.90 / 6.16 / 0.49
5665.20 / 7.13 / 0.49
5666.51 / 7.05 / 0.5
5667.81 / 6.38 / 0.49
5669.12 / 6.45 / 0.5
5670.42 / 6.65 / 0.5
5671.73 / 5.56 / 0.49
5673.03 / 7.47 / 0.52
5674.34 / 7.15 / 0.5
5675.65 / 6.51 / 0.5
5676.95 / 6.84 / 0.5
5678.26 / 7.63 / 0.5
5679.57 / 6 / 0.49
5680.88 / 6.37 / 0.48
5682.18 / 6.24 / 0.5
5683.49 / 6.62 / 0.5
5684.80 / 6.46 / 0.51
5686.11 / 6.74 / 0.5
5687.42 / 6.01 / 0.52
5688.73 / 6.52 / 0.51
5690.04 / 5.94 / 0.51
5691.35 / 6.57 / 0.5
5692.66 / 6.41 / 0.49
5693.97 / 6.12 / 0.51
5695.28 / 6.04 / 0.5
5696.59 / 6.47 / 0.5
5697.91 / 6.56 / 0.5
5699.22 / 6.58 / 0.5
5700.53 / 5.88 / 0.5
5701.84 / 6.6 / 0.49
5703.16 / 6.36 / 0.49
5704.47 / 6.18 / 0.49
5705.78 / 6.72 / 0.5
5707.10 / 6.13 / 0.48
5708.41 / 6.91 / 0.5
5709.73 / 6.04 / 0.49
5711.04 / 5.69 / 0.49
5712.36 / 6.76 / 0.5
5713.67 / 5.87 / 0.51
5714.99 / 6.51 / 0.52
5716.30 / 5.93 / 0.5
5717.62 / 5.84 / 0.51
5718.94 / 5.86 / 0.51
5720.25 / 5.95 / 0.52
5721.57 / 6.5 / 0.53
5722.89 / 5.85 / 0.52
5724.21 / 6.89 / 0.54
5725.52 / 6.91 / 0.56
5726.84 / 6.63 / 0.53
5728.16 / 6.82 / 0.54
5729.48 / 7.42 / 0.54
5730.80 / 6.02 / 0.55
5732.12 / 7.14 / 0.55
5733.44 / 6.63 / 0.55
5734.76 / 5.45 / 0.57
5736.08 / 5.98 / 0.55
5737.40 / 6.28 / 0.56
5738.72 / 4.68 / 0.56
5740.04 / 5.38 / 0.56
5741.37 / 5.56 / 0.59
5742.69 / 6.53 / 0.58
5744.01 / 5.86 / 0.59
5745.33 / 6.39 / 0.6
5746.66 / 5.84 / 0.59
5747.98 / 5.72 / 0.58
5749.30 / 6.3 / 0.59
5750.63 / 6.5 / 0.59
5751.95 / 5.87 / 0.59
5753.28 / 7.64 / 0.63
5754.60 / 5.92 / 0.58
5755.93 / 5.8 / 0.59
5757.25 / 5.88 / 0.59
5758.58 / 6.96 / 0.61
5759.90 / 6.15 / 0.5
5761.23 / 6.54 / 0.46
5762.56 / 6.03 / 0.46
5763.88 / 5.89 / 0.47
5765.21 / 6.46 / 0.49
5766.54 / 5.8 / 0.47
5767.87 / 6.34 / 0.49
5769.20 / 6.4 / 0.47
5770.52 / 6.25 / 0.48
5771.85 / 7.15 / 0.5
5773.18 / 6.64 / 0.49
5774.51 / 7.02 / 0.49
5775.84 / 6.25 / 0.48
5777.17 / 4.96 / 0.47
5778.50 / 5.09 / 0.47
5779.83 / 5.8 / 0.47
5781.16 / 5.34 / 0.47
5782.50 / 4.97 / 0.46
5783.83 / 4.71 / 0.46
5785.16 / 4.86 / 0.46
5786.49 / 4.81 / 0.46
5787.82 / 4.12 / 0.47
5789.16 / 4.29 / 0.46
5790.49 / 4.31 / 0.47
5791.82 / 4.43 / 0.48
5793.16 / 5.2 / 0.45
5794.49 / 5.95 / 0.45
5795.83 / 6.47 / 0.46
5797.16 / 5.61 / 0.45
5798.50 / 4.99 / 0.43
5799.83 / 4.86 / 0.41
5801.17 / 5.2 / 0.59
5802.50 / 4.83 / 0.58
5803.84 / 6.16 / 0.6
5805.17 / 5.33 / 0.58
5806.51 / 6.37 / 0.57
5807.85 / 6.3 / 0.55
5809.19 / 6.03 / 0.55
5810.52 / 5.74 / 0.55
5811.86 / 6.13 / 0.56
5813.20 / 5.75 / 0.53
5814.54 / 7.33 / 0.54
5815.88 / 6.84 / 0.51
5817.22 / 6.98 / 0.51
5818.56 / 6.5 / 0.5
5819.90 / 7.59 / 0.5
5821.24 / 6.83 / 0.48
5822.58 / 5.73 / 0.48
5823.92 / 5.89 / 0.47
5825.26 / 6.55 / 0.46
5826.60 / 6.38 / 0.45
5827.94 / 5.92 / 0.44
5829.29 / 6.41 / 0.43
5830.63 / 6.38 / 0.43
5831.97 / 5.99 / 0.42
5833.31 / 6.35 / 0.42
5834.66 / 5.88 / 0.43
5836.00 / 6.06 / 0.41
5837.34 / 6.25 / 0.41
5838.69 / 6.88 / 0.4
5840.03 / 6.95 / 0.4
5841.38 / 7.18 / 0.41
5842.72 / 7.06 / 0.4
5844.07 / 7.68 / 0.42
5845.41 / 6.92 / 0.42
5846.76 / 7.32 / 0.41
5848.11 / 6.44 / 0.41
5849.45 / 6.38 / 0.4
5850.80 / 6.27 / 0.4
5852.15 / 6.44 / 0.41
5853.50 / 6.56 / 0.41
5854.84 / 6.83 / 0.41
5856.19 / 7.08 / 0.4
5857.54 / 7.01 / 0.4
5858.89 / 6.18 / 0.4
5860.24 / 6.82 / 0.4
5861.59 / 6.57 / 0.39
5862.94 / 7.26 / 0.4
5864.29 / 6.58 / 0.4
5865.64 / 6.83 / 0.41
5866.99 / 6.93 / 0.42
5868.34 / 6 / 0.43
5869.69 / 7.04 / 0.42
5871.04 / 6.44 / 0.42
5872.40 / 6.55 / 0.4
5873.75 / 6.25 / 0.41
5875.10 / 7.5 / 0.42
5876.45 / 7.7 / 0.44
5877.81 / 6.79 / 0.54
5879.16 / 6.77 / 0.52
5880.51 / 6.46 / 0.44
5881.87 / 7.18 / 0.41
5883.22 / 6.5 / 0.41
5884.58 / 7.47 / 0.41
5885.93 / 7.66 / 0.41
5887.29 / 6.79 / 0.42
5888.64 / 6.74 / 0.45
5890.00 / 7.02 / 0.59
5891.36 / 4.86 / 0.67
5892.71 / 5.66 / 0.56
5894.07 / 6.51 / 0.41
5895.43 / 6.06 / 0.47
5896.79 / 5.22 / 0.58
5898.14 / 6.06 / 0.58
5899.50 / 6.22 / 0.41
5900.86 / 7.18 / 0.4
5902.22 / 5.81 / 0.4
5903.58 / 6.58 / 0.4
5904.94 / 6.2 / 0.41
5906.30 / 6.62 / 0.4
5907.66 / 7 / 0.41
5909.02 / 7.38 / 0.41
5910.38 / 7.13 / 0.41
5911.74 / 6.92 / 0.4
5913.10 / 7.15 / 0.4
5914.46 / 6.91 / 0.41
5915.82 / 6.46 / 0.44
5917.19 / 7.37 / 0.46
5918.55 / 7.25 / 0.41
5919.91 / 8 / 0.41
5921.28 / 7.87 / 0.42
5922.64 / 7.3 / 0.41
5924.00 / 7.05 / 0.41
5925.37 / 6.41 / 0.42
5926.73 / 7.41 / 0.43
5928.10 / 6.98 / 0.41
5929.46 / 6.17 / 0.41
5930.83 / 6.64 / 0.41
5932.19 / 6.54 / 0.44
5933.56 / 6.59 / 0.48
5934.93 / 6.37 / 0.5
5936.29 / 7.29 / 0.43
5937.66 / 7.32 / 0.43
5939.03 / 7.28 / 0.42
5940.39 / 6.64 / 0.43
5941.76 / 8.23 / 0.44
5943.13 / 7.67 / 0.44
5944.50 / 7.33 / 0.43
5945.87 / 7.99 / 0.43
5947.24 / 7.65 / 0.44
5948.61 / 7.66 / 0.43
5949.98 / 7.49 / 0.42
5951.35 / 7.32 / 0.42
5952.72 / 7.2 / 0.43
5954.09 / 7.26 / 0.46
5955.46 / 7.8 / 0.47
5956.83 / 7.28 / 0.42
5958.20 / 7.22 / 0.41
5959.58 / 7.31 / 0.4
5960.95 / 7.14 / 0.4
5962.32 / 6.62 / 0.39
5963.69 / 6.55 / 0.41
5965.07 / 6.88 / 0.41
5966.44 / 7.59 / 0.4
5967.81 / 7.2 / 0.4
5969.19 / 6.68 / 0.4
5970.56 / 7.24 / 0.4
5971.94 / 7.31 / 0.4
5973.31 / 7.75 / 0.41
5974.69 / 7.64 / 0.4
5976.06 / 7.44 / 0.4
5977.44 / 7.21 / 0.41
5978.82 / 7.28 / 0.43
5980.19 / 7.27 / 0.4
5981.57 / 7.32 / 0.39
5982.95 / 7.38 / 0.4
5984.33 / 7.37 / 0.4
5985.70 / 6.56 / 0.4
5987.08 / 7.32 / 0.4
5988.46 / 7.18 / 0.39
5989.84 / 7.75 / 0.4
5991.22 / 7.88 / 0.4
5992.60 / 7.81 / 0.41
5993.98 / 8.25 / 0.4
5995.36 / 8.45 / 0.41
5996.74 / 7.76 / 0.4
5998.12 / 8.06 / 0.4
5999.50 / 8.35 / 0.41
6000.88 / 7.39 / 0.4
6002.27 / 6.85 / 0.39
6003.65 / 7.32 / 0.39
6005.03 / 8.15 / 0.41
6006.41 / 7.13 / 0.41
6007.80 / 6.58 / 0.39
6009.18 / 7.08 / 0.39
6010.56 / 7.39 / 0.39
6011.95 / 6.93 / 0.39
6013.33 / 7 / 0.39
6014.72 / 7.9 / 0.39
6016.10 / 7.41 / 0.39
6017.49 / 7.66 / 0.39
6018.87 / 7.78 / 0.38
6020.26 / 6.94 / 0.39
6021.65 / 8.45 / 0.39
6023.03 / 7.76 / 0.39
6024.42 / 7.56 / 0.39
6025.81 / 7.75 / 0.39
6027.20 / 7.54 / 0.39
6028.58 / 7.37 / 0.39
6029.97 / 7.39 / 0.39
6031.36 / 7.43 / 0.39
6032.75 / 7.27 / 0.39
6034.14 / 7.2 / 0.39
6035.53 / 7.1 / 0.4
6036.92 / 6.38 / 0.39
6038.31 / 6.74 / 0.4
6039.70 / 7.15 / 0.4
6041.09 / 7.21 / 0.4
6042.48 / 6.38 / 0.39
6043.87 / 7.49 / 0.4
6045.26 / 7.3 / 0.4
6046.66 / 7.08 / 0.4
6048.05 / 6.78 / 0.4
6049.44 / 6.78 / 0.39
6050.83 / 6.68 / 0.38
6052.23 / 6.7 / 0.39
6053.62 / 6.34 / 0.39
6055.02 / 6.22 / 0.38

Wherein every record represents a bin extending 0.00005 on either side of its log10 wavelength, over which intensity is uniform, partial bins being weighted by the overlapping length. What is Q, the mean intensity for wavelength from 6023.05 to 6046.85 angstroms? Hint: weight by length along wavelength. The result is 7.21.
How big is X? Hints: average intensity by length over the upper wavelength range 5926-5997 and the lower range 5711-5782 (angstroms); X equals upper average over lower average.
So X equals 1.18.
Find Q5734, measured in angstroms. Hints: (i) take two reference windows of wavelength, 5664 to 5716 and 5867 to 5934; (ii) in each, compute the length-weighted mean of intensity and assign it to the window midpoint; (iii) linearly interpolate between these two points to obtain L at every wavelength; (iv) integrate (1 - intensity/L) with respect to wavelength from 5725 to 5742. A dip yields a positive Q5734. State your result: 0.8 angstroms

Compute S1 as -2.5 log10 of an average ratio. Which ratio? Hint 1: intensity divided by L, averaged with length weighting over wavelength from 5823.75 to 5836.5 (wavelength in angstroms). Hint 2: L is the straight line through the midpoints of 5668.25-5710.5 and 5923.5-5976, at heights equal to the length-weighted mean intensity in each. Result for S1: 0.11 mag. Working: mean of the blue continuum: 6.46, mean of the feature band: 6.19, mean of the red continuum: 7.18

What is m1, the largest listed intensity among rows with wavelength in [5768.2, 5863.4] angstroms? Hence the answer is 7.68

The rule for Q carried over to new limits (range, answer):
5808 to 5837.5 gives 6.34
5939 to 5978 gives 7.33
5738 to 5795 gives 5.78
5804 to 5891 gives 6.63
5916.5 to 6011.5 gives 7.32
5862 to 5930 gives 6.77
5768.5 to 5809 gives 5.5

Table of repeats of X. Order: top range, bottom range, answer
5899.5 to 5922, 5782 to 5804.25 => 1.38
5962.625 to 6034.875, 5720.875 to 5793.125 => 1.25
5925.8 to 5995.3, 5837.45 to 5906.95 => 1.09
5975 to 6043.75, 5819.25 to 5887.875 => 1.11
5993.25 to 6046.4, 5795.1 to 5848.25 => 1.18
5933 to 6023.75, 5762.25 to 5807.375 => 1.33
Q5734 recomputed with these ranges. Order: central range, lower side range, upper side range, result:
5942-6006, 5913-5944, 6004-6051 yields -2.5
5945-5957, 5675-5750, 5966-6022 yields -0.4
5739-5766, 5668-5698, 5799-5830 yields 0.7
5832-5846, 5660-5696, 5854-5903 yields -0.2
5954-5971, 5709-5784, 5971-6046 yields 0.1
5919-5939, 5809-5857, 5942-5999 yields 0.4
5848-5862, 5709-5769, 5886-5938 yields -0.1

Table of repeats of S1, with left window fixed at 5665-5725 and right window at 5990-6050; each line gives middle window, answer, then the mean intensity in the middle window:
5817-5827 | 0.041 mag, 6.54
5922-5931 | 0.040 mag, 6.86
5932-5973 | -0.006 mag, 7.23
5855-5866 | 0.020 mag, 6.79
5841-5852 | -0.001 mag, 6.88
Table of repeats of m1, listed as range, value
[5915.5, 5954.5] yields 8.23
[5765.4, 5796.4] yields 7.15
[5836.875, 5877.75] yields 7.7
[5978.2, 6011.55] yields 8.45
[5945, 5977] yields 7.99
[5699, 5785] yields 7.64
